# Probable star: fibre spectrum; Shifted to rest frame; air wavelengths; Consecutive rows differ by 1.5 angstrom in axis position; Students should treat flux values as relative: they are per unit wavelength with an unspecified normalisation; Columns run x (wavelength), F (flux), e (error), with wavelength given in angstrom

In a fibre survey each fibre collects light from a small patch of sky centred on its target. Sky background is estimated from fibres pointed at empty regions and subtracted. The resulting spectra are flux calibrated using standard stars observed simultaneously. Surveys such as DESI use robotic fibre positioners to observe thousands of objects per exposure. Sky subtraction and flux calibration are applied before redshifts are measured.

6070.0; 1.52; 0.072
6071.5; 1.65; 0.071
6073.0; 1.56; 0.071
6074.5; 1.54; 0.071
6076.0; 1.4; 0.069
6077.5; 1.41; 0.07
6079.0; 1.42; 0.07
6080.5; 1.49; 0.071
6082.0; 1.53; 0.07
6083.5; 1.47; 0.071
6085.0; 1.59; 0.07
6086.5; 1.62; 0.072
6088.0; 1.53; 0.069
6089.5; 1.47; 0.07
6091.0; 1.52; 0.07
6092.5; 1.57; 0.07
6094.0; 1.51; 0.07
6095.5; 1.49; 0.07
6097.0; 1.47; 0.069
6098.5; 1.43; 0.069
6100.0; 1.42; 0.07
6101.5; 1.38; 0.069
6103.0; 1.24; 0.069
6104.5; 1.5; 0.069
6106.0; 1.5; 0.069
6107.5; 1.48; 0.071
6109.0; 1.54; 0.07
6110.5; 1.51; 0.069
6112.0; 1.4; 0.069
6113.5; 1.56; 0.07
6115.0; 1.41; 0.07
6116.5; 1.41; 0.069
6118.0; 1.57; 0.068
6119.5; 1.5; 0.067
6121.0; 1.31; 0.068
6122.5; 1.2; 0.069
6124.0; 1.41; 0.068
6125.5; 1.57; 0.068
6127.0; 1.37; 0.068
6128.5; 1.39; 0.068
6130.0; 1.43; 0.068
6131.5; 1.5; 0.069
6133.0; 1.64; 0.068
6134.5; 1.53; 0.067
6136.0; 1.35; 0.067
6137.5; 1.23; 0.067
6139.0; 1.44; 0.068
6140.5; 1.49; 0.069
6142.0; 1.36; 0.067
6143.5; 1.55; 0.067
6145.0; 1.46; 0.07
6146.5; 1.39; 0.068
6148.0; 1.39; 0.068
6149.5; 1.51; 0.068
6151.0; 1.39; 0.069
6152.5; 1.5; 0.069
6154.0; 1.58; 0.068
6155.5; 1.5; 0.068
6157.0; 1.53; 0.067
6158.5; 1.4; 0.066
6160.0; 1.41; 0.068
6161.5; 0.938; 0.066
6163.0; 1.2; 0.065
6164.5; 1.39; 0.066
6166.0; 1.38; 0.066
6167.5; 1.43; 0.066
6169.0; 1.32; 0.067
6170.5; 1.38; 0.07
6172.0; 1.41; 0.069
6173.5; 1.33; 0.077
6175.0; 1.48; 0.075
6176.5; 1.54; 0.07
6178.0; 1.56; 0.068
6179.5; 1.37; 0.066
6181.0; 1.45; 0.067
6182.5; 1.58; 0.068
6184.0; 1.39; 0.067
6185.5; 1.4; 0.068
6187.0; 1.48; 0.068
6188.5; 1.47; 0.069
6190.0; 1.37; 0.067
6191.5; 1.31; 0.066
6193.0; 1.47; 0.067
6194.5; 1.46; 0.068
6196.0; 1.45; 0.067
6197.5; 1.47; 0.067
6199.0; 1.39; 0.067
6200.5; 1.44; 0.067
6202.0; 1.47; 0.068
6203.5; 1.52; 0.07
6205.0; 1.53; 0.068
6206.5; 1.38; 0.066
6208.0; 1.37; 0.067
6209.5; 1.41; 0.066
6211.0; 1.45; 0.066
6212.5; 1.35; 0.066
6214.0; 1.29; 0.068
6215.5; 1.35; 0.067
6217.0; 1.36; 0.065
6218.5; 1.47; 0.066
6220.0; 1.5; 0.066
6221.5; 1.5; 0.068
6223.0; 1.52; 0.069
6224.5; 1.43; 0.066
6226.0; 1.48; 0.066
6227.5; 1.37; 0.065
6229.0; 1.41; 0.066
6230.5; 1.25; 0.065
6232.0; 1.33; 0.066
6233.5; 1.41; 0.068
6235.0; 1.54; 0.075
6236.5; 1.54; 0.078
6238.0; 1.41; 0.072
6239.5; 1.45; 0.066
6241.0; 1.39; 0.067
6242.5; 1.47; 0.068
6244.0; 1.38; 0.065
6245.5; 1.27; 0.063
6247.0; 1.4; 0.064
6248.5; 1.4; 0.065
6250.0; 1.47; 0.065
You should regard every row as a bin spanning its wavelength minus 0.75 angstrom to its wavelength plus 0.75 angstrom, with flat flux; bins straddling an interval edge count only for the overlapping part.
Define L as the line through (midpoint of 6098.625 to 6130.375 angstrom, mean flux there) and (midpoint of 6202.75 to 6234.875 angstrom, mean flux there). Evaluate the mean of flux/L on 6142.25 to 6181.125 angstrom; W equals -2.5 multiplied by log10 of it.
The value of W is 0.01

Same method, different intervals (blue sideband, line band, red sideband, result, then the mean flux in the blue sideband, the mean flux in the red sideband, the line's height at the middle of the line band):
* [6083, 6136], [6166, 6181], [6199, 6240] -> 0.02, 1.47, 1.43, 1.44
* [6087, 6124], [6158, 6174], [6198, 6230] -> 0.09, 1.46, 1.43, 1.44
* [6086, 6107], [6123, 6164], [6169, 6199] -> 0.02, 1.47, 1.44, 1.45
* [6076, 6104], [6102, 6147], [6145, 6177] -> 0.00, 1.47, 1.4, 1.44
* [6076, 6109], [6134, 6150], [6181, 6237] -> 0.02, 1.48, 1.43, 1.46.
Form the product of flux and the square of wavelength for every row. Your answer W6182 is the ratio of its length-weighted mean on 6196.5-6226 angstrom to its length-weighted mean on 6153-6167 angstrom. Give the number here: 1.06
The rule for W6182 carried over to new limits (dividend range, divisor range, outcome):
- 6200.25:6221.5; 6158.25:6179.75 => 1.05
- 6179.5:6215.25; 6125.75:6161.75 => 1.01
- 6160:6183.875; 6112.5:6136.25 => 0.97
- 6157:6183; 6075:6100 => 0.96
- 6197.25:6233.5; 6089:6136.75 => 1.01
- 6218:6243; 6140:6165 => 1.05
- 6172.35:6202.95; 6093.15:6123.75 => 1.03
